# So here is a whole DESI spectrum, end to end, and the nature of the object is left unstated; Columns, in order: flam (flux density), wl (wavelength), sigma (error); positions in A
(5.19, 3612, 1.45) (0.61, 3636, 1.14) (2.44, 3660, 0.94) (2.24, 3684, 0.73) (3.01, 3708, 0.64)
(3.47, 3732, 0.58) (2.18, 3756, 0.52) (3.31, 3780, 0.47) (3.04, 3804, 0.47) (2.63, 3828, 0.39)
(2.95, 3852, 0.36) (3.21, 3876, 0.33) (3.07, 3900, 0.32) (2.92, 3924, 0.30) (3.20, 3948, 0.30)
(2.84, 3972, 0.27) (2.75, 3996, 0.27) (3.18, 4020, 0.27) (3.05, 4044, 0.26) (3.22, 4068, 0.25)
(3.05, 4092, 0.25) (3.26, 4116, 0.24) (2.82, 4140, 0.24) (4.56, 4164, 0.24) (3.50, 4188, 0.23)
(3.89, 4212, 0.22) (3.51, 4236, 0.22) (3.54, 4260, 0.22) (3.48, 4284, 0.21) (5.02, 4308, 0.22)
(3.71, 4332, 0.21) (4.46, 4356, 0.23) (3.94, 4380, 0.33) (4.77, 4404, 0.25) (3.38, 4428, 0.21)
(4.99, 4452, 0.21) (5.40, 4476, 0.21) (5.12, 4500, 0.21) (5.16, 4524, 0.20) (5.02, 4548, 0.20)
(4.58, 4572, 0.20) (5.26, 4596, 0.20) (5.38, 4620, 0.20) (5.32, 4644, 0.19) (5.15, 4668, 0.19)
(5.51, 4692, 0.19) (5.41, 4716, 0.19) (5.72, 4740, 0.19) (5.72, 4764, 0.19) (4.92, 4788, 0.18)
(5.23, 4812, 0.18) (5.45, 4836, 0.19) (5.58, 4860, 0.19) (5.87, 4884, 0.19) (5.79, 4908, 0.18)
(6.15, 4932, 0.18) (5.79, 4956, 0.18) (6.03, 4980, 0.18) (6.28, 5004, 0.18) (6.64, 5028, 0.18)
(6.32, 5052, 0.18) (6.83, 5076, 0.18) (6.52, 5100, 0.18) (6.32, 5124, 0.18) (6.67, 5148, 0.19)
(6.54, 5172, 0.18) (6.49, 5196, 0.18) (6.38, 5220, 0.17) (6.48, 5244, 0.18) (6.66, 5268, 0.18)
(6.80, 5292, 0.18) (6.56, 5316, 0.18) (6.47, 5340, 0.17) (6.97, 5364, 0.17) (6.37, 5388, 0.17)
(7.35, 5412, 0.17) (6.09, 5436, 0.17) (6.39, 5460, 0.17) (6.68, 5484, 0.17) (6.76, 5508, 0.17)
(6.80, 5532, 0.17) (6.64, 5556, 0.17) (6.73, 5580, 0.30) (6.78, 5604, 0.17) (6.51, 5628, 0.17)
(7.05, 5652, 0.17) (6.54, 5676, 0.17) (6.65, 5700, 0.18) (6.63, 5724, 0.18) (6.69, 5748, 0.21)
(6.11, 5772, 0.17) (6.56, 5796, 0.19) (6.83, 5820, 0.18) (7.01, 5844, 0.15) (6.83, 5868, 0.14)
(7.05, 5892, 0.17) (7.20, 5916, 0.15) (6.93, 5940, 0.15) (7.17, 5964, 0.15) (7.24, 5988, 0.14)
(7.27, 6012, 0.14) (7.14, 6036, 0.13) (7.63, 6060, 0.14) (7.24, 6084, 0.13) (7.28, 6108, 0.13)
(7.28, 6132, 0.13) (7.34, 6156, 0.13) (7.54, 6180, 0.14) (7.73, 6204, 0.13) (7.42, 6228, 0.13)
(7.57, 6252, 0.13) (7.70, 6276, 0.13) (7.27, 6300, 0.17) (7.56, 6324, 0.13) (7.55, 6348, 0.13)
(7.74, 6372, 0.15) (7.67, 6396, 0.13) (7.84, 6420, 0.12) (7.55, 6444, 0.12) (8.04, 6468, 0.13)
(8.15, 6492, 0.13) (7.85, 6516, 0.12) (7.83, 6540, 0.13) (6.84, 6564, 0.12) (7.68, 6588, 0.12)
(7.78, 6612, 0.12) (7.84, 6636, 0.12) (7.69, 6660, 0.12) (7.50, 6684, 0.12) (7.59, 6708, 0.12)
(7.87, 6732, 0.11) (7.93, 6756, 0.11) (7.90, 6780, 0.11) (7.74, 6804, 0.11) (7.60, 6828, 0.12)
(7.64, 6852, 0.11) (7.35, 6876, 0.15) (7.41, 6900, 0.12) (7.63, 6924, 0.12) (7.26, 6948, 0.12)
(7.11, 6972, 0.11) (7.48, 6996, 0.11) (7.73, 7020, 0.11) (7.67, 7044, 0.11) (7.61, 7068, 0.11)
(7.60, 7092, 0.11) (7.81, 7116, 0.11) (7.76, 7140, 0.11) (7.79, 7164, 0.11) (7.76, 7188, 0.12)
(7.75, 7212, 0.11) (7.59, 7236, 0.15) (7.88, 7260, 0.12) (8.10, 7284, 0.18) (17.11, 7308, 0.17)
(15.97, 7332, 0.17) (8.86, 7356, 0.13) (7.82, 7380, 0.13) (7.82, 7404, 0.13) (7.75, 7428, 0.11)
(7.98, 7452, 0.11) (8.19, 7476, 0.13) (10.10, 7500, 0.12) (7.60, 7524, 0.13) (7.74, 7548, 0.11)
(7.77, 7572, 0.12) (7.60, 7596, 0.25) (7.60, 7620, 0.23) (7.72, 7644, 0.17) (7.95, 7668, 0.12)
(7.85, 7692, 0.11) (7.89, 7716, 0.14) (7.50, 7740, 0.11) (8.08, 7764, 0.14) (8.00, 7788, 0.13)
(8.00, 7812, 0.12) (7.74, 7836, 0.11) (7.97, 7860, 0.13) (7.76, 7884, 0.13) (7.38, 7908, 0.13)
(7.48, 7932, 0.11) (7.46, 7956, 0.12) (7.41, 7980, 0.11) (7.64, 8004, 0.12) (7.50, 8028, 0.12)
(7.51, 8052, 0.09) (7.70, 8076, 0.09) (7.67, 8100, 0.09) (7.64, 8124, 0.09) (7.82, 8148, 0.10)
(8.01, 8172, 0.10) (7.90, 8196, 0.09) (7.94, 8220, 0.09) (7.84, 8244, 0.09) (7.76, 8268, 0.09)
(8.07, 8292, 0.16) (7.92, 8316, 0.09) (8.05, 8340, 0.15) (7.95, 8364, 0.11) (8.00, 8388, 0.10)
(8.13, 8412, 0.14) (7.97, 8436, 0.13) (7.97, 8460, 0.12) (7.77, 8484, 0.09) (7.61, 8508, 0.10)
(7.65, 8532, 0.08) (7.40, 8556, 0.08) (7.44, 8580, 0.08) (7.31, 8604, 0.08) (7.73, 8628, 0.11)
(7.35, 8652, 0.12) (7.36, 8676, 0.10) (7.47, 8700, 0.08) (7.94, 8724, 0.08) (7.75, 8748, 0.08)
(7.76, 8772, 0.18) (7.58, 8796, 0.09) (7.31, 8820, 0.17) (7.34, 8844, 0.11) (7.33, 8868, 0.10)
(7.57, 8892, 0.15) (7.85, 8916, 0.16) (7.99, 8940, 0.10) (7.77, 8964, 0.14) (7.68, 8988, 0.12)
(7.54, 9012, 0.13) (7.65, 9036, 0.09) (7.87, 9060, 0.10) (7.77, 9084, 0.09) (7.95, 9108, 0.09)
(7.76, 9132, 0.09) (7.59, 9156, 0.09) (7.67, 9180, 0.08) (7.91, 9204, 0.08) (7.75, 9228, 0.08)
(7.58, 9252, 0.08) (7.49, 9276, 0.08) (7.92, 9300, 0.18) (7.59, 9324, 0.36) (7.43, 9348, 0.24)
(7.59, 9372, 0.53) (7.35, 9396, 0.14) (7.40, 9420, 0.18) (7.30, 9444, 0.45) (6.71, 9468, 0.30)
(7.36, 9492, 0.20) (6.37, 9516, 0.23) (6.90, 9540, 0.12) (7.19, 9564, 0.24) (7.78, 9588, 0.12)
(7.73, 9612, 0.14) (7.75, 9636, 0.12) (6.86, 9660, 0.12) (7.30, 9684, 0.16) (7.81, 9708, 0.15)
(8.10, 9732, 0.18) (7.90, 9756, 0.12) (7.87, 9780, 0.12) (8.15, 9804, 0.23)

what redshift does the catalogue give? 0.115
